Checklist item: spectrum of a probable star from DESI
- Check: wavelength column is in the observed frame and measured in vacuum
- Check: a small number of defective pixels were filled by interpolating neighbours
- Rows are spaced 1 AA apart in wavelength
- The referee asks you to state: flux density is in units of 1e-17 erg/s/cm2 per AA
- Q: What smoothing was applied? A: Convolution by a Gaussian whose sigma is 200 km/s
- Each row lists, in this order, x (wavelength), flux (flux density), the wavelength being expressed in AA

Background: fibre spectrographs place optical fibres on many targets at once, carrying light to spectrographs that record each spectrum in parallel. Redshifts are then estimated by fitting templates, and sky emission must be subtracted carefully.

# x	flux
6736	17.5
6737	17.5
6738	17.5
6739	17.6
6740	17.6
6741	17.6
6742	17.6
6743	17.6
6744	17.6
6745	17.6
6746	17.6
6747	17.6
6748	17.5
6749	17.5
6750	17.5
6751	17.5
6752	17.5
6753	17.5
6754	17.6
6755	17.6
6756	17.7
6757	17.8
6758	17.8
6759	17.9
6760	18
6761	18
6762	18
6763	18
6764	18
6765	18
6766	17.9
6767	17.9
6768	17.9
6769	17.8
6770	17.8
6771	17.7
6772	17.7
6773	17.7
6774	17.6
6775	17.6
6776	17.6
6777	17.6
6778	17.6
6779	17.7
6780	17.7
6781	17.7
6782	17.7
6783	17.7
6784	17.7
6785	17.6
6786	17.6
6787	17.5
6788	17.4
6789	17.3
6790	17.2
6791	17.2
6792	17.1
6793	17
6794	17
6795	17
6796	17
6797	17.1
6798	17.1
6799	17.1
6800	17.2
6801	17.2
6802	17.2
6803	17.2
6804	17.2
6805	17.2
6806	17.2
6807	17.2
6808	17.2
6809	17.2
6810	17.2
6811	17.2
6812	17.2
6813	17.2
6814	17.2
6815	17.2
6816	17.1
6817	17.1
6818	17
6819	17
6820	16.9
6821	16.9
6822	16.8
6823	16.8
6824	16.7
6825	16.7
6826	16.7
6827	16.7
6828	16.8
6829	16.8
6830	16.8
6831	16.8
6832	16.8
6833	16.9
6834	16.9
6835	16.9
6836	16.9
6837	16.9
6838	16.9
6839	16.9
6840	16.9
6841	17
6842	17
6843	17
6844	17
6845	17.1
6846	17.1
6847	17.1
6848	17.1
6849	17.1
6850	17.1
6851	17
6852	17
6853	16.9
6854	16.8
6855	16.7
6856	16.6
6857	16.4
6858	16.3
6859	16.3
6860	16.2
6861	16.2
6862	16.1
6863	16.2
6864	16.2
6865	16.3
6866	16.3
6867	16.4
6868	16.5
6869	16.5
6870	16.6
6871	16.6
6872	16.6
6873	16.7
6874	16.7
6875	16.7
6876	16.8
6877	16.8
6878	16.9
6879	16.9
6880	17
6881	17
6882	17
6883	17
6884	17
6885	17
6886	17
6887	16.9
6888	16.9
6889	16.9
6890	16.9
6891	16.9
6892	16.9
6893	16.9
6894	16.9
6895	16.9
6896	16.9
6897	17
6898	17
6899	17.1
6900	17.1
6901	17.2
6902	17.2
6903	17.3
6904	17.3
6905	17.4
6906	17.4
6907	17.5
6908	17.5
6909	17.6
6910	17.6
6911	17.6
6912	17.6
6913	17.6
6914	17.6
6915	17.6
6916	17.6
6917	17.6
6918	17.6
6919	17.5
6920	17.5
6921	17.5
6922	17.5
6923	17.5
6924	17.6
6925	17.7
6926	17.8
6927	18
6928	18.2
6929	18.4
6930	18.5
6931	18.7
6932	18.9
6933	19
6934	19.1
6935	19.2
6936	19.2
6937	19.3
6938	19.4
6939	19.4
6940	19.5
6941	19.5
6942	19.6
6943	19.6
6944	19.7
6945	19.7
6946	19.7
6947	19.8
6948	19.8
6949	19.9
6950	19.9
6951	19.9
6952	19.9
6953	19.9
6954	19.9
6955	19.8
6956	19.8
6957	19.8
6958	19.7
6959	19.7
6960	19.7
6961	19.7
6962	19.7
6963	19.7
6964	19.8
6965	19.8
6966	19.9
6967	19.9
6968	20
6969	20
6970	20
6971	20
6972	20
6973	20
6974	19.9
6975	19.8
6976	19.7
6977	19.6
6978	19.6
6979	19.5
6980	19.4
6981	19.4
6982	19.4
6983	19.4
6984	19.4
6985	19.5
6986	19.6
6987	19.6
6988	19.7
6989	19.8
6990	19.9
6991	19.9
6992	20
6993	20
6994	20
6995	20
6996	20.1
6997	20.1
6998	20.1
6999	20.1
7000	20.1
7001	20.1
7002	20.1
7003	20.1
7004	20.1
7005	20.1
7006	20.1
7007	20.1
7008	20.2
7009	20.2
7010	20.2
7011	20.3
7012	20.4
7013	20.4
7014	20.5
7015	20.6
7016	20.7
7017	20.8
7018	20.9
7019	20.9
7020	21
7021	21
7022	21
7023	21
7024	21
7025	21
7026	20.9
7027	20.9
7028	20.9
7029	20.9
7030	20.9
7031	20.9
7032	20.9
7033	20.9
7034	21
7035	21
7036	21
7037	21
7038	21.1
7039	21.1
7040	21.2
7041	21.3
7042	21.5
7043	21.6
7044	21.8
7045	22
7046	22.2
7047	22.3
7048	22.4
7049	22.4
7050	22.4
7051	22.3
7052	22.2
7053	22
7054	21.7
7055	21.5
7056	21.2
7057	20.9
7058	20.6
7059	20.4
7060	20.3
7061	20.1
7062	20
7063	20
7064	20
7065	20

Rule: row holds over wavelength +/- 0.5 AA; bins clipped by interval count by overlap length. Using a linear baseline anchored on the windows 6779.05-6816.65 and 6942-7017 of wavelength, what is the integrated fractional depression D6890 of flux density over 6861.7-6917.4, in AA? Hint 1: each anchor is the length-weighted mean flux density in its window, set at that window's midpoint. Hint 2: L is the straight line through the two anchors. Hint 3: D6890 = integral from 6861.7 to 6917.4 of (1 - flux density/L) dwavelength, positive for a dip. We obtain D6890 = 4.8 AA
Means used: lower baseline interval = 17.3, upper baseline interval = 19.9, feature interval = 17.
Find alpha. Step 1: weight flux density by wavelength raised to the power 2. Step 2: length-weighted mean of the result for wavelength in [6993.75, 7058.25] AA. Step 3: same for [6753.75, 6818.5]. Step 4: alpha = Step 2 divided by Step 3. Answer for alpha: 1.3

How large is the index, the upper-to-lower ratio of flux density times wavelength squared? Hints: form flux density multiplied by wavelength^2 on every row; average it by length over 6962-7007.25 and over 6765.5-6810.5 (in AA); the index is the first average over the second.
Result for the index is 1.21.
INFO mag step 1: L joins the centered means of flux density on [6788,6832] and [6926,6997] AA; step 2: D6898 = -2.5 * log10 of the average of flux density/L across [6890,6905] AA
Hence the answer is 0.09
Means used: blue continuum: 17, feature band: 17.1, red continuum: 19.6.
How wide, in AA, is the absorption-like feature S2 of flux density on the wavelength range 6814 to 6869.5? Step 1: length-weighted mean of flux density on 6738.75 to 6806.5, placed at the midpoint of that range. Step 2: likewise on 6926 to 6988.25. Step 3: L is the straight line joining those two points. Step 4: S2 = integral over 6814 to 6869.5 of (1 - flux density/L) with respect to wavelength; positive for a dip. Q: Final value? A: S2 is 4.59 AA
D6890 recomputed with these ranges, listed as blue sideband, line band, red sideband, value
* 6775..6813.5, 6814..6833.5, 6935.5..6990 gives 0.9 AA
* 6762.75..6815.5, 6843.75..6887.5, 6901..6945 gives 2.8 AA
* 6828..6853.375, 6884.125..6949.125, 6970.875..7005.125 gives 1.7 AA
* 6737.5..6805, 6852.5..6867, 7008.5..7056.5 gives 1.8 AA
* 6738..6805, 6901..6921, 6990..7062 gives 1.9 AA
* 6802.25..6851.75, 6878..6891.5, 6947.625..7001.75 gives 0.9 AA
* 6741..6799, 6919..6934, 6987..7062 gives 1.1 AA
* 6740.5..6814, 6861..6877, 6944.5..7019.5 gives 1.8 AA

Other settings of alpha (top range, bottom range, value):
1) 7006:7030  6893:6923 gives 1.23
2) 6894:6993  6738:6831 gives 1.14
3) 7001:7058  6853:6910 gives 1.30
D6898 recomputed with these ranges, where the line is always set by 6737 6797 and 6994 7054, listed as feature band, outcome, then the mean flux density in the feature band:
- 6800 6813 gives 0.06 mag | 17.2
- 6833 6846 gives 0.10 mag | 17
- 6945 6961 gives 0.01 mag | 19.8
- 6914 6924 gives 0.12 mag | 17.6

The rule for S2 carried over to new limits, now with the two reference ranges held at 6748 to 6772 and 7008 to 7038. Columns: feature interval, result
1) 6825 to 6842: 1.6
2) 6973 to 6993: 0.7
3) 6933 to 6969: 0.5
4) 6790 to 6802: 0.7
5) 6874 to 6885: 1.3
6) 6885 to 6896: 1.3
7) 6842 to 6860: 1.9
